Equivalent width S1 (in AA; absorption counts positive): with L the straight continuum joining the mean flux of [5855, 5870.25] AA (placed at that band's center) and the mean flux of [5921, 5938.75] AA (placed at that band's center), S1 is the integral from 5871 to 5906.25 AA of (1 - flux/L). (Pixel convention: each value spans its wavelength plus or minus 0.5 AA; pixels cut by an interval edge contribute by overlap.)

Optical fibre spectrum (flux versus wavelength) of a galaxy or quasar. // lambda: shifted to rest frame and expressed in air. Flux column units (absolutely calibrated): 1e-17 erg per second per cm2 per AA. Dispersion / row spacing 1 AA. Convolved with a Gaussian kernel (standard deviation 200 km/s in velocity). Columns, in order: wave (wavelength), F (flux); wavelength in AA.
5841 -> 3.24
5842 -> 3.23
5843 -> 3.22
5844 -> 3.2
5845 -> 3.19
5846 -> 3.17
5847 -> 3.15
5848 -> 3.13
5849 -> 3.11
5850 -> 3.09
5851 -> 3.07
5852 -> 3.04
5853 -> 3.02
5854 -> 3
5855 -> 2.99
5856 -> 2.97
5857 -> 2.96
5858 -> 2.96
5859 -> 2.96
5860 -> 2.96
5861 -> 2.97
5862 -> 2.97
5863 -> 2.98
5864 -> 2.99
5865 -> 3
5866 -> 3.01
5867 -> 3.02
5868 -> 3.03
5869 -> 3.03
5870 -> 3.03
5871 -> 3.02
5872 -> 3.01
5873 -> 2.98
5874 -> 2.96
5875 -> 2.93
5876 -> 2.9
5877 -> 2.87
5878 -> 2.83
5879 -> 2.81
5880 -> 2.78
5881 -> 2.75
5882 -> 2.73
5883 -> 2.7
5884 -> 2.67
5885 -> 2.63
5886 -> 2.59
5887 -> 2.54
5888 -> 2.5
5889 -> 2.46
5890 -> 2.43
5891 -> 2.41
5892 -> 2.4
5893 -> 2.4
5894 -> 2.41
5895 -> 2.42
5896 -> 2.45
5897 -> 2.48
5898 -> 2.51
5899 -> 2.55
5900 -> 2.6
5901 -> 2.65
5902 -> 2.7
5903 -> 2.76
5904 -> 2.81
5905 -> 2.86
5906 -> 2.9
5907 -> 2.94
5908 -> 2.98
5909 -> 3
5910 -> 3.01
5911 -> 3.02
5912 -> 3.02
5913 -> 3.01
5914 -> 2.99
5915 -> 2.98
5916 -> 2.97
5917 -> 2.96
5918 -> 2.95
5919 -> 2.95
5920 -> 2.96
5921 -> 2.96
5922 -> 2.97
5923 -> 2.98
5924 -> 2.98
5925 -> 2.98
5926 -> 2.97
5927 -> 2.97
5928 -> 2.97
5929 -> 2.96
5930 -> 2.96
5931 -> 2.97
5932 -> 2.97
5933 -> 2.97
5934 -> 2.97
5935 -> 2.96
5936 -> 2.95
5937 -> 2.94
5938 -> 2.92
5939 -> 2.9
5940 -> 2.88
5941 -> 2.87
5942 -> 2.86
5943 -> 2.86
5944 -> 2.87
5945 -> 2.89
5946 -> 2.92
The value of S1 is 3.64 AA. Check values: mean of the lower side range 2.99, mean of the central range 2.67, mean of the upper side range 2.96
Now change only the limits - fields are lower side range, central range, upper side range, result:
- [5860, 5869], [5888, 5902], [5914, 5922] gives 2.3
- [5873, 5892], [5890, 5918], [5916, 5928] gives 1.0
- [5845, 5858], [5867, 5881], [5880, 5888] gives -0.8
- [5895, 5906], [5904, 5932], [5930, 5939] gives -1.7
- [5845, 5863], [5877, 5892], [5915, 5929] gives 1.9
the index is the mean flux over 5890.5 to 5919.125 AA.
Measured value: 2.76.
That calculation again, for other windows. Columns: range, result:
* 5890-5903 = 2.51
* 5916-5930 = 2.97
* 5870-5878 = 2.95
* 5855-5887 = 2.9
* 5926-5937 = 2.96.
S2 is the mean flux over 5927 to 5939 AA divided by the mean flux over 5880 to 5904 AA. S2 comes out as 1.15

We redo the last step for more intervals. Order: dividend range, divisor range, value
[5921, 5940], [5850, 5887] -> 1.01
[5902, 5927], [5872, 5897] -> 1.11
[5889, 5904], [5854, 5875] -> 0.84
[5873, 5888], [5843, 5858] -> 0.90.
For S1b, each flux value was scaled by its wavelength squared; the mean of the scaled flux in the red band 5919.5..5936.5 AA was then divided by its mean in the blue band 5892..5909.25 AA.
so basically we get 1.13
